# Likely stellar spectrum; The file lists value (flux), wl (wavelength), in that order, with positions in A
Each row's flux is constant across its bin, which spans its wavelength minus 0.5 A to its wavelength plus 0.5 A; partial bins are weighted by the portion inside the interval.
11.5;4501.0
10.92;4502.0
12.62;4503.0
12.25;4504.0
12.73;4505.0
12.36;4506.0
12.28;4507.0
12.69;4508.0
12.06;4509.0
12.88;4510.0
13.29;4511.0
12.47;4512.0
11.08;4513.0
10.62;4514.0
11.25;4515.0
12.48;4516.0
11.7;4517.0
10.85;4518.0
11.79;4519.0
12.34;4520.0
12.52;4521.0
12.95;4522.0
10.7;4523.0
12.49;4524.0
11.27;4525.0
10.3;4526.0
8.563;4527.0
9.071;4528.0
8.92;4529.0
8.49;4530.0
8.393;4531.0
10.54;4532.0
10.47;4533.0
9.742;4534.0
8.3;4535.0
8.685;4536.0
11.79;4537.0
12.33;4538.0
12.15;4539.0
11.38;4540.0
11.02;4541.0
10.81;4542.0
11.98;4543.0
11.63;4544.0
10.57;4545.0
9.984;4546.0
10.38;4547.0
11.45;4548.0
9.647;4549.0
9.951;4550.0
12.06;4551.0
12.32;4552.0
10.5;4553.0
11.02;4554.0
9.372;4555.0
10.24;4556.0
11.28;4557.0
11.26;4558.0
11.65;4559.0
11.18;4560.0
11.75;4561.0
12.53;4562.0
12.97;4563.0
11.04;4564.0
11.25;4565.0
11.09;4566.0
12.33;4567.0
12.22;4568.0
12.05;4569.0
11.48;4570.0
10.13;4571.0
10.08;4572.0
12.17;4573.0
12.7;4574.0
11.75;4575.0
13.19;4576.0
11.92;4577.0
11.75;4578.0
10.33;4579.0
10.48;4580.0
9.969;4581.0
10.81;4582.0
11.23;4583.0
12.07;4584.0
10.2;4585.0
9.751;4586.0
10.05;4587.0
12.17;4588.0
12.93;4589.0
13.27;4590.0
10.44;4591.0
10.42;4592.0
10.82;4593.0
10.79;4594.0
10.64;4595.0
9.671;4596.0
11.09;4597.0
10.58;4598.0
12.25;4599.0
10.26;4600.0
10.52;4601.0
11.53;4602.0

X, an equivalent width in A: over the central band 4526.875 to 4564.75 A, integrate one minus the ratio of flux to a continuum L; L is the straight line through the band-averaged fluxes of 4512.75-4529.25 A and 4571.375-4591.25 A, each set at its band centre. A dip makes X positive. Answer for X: 1.84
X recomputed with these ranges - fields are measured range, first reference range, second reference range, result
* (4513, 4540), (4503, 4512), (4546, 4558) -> 2.41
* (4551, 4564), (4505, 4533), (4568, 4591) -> -0.01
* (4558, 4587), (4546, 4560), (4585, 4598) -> -1.35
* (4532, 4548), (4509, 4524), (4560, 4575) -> 1.44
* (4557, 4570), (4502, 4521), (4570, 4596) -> -0.37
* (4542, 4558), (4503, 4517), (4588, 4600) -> 1.18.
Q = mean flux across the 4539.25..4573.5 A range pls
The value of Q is 11.2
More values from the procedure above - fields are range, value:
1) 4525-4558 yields 10.4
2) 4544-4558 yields 10.7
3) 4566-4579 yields 11.7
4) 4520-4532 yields 10.4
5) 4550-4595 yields 11.3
